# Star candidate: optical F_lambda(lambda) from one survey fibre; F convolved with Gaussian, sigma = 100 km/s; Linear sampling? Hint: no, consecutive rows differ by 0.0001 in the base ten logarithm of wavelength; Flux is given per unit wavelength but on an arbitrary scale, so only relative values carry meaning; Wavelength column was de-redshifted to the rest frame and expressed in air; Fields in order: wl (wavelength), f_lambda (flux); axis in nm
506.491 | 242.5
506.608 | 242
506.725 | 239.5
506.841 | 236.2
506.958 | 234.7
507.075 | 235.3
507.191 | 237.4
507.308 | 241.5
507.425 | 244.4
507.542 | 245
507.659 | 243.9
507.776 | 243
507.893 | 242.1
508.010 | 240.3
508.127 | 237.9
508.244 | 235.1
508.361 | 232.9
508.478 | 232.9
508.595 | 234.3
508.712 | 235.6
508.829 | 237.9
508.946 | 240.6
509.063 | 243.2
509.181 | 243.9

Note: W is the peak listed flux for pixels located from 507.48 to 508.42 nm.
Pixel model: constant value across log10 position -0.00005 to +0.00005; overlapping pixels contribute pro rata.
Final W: 245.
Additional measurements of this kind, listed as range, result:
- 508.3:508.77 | 235.6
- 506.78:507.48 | 244.4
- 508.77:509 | 240.6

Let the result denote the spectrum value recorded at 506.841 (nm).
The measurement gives 236.2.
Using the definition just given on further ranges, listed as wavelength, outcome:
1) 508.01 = 240.3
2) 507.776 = 243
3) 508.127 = 237.9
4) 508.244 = 235.1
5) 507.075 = 235.3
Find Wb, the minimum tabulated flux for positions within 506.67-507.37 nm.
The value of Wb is 234.7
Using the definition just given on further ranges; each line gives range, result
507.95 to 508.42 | 232.9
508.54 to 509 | 234.3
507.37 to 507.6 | 244.4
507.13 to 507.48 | 237.4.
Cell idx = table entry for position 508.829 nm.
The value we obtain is 237.9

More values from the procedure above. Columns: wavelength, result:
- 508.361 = 232.9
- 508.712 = 235.6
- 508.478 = 232.9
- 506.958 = 234.7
